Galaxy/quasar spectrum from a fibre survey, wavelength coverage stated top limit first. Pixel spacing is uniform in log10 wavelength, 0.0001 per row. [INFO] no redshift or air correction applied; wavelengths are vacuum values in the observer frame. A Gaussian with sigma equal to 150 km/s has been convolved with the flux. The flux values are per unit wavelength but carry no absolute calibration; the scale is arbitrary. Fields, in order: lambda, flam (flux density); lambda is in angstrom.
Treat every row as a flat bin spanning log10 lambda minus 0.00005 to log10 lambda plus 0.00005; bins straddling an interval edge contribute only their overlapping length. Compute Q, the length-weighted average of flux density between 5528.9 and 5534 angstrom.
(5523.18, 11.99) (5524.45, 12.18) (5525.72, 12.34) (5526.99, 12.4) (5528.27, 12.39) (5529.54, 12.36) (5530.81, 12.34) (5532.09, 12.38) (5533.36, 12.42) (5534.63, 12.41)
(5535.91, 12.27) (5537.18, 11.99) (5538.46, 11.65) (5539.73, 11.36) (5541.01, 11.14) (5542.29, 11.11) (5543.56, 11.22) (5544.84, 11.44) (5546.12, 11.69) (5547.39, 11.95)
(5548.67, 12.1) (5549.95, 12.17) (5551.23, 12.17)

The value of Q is 12.4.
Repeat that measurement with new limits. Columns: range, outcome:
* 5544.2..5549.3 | 11.8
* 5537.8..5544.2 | 11.3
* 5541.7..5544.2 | 11.2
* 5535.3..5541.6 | 11.7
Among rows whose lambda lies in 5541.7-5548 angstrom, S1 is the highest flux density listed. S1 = 11.95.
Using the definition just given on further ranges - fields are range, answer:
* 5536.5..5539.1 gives 11.99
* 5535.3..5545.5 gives 12.27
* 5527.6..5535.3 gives 12.42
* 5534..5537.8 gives 12.41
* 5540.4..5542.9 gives 11.14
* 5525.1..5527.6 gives 12.4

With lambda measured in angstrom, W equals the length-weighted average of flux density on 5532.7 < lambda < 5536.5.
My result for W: 12.4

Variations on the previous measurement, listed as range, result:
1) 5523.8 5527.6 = 12.3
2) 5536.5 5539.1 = 11.9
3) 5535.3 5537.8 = 12.2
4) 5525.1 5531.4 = 12.4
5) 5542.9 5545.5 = 11.3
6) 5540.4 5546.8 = 11.3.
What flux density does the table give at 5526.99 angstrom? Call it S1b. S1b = 12.4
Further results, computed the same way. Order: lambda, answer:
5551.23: 12.17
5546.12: 11.69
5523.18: 11.99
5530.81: 12.34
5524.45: 12.18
